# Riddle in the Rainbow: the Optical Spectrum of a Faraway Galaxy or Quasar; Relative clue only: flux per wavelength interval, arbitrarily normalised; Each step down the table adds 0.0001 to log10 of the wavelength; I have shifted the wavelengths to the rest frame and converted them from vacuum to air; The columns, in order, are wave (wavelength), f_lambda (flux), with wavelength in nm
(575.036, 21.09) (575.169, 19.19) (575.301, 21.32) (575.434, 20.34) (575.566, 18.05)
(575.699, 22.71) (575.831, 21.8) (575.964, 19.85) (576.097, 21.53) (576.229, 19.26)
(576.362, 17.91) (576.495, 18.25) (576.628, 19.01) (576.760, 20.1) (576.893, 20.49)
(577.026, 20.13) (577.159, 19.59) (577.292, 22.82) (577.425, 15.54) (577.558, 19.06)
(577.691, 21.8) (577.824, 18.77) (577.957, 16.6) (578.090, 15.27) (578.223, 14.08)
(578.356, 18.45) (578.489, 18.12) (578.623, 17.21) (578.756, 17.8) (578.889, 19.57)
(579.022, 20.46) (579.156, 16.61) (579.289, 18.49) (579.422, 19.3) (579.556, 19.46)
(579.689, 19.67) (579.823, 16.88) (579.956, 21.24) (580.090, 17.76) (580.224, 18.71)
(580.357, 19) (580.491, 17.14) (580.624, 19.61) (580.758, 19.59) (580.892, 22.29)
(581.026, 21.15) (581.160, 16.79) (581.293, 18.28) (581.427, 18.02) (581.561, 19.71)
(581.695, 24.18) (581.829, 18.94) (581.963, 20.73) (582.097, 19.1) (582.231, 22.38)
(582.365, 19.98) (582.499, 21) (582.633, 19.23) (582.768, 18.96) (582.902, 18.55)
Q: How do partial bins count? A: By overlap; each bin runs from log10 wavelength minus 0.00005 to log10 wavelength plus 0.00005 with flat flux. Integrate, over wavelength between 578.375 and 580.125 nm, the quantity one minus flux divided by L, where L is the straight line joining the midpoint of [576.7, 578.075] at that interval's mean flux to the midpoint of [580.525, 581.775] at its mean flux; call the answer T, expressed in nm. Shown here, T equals 0.08 nm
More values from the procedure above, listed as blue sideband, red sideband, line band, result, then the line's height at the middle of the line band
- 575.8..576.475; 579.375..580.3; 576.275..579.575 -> 0.14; 19.4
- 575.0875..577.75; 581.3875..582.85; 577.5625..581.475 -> 0.30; 20.1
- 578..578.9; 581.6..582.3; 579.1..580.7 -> 0.00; 18.7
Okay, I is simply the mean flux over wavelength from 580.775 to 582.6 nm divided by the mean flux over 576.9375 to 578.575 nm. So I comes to 1.1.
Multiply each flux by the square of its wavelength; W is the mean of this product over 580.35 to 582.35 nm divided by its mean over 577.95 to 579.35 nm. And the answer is 1.14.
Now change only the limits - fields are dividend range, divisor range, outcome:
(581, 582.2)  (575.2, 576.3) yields 0.98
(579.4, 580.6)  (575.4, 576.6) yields 0.96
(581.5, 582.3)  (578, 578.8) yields 1.26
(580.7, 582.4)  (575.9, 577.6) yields 1.05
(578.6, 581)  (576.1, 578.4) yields 1.02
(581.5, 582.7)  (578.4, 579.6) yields 1.12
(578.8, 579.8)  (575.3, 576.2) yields 0.93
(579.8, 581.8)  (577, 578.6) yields 1.07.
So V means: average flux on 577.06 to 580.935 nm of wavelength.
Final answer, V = 18.6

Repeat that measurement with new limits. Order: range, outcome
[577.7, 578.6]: 17.2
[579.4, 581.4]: 19.1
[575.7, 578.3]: 19.1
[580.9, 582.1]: 19.8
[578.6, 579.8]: 18.7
